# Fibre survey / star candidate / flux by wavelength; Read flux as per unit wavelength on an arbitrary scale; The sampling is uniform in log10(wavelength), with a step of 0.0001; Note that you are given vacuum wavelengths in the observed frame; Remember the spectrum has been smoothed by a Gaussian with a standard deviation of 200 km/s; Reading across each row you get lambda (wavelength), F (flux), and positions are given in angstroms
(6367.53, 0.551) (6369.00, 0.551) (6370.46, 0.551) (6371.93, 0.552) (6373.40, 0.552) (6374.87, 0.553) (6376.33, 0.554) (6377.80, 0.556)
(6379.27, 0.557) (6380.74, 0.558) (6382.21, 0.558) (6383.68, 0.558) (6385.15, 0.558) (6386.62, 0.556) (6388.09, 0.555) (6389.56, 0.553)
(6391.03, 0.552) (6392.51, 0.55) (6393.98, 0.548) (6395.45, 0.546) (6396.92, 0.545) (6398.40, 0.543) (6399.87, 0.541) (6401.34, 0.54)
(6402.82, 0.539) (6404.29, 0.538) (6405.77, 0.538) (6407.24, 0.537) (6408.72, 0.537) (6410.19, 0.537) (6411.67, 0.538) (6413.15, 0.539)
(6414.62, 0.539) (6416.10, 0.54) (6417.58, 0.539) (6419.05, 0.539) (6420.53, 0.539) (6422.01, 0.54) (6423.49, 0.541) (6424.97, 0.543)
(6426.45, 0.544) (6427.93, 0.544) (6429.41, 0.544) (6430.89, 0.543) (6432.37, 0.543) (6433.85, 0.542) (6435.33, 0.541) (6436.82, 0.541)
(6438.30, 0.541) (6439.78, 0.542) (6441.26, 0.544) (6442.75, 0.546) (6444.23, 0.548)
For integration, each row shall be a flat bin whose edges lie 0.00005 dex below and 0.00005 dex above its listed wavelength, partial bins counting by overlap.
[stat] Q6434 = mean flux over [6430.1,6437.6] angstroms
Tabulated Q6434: 0.542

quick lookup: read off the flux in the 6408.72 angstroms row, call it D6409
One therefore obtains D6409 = 0.537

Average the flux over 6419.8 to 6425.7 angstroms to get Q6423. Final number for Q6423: 0.54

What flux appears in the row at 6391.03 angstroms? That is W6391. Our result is 0.552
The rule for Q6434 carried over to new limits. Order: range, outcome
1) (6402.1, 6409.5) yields 0.538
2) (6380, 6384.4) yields 0.558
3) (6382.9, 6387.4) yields 0.557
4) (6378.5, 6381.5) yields 0.557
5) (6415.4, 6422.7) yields 0.54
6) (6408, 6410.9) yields 0.538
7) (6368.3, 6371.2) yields 0.552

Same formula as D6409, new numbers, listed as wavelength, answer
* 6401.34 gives 0.54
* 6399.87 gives 0.541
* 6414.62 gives 0.539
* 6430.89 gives 0.543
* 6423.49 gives 0.541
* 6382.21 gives 0.558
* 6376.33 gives 0.554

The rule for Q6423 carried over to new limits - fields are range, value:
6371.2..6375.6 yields 0.552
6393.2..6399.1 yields 0.546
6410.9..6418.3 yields 0.539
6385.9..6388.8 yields 0.556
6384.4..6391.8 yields 0.554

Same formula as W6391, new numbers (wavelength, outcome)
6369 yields 0.551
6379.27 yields 0.557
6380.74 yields 0.558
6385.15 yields 0.558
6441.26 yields 0.544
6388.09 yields 0.555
